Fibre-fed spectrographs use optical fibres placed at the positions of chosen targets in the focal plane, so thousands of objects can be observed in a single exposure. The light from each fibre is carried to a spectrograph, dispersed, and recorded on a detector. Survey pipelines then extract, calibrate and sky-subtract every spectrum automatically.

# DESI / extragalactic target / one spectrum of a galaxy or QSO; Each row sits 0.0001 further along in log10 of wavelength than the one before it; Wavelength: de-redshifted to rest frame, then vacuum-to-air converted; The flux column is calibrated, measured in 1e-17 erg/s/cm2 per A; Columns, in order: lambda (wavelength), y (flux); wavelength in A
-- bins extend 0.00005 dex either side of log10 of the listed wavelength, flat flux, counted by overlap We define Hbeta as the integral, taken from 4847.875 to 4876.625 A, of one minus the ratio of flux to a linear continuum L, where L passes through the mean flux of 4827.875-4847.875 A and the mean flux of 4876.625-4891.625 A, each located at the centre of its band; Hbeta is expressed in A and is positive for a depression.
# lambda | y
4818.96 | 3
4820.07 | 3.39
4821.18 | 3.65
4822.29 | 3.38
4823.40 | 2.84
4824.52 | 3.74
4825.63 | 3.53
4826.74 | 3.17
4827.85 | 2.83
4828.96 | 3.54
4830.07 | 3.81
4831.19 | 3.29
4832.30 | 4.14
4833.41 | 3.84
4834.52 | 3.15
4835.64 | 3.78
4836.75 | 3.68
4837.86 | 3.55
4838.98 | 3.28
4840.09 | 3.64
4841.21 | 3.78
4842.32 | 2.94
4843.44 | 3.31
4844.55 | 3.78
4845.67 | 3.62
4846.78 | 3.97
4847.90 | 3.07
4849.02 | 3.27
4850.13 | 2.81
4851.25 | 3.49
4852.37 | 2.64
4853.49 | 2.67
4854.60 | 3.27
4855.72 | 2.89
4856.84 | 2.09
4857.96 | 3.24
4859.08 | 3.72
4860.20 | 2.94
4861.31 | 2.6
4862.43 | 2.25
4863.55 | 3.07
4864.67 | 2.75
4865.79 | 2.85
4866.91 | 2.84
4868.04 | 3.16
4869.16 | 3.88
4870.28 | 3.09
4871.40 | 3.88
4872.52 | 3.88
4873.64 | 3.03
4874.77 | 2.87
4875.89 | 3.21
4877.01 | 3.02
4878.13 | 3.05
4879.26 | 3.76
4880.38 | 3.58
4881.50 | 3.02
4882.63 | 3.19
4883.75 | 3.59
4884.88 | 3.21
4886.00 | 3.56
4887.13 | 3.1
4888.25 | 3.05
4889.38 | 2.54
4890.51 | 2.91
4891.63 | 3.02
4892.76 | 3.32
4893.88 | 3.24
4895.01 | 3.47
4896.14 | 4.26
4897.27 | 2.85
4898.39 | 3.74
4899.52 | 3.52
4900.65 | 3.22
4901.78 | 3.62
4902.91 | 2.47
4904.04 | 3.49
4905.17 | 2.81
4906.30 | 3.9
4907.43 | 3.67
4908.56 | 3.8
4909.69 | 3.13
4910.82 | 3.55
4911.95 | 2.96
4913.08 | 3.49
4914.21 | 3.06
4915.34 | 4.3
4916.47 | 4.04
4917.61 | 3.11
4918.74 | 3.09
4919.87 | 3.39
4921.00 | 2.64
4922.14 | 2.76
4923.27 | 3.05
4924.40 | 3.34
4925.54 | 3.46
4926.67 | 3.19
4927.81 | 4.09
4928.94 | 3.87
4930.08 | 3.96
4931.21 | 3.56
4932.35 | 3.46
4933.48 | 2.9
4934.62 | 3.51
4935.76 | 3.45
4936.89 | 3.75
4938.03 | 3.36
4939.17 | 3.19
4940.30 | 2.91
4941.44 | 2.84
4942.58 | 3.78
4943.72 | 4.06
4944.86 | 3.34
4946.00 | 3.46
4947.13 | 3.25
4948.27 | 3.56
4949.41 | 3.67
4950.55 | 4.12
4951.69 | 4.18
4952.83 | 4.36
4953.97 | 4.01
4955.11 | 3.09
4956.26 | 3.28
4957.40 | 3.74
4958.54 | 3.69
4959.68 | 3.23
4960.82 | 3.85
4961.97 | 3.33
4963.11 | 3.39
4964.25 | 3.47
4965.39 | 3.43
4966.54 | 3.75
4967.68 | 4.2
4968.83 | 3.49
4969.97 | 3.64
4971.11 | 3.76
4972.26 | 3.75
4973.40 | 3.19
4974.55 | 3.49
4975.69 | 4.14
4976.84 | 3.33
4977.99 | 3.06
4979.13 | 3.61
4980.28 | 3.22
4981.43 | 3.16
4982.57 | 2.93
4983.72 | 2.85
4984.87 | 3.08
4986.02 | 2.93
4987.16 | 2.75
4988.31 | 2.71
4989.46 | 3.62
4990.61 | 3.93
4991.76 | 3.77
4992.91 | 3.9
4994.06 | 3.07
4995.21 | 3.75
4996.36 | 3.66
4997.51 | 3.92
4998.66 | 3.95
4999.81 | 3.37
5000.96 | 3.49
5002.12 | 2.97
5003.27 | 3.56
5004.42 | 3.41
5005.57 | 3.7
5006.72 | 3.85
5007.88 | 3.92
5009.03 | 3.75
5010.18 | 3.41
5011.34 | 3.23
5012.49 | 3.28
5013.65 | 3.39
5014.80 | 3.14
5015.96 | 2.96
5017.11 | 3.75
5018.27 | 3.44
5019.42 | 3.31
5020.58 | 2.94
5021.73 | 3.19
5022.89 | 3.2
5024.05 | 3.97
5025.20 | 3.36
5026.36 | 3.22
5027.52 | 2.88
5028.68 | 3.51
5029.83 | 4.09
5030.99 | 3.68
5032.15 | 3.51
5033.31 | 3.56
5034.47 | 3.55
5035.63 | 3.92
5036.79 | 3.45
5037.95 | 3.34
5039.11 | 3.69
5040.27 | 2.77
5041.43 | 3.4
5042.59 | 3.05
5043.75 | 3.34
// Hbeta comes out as 2.6 A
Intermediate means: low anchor 3.56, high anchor 3.19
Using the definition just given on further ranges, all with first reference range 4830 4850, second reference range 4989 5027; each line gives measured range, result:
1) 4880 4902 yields 1.40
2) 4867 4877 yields 0.54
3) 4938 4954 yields -0.43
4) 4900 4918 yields 0.50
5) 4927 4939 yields -0.21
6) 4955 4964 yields 0.09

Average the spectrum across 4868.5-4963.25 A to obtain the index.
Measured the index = 3.41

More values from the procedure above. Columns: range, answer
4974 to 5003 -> 3.39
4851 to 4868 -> 2.88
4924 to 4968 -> 3.56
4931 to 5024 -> 3.47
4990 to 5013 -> 3.6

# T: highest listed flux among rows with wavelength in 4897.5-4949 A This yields 4.3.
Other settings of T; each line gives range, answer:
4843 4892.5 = 3.97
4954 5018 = 4.2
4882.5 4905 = 4.26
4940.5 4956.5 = 4.36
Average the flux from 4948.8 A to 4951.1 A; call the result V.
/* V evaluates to 3.89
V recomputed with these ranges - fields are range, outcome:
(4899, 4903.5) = 3.2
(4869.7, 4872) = 3.5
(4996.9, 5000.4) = 3.75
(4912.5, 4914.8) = 3.29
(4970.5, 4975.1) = 3.55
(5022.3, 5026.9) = 3.44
